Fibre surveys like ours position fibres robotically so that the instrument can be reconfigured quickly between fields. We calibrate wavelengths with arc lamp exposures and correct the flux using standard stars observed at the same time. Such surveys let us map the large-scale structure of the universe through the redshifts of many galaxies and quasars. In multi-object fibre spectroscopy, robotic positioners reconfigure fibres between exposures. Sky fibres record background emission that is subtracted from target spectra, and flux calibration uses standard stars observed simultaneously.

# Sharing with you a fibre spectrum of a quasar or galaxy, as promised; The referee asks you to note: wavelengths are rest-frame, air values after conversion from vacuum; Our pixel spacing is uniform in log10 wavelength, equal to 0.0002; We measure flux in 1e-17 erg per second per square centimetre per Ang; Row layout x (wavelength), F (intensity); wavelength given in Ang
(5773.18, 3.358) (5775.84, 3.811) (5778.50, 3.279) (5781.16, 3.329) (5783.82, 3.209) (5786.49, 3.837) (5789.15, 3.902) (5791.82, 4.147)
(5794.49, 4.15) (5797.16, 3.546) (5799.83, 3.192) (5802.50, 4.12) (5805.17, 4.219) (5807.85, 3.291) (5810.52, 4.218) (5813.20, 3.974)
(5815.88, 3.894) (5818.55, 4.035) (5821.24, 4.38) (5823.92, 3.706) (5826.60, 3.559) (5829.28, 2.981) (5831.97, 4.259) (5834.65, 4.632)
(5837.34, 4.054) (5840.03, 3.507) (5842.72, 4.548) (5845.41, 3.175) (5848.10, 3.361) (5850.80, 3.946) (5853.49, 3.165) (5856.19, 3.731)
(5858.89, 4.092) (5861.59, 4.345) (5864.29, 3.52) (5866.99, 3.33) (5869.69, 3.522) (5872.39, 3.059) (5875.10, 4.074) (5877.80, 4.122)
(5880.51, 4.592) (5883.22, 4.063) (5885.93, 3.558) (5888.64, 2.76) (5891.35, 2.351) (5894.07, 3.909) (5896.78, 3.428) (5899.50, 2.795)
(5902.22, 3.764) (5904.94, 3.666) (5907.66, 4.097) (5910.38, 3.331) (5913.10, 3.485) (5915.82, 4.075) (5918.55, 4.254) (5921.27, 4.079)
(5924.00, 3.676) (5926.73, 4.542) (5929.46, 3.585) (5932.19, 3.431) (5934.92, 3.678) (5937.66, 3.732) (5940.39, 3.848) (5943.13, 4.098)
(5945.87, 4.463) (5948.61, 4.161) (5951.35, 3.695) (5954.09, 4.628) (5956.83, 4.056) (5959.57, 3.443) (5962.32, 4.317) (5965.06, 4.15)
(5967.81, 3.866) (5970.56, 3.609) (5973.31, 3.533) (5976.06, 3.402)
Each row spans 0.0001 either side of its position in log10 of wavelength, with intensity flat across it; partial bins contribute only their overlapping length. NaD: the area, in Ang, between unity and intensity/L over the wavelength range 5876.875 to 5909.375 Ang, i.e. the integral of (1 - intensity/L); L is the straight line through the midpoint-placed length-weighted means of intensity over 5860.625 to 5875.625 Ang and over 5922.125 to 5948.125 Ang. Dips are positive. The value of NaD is 1.1 Ang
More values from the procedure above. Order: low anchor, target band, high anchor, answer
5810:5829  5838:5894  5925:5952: 3.7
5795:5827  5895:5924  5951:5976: 1.4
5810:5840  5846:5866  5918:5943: 1.1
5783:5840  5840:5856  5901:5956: 1.0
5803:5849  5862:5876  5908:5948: 1.2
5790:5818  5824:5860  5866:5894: -0.4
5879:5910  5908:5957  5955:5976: -3.1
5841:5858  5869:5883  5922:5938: -0.8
